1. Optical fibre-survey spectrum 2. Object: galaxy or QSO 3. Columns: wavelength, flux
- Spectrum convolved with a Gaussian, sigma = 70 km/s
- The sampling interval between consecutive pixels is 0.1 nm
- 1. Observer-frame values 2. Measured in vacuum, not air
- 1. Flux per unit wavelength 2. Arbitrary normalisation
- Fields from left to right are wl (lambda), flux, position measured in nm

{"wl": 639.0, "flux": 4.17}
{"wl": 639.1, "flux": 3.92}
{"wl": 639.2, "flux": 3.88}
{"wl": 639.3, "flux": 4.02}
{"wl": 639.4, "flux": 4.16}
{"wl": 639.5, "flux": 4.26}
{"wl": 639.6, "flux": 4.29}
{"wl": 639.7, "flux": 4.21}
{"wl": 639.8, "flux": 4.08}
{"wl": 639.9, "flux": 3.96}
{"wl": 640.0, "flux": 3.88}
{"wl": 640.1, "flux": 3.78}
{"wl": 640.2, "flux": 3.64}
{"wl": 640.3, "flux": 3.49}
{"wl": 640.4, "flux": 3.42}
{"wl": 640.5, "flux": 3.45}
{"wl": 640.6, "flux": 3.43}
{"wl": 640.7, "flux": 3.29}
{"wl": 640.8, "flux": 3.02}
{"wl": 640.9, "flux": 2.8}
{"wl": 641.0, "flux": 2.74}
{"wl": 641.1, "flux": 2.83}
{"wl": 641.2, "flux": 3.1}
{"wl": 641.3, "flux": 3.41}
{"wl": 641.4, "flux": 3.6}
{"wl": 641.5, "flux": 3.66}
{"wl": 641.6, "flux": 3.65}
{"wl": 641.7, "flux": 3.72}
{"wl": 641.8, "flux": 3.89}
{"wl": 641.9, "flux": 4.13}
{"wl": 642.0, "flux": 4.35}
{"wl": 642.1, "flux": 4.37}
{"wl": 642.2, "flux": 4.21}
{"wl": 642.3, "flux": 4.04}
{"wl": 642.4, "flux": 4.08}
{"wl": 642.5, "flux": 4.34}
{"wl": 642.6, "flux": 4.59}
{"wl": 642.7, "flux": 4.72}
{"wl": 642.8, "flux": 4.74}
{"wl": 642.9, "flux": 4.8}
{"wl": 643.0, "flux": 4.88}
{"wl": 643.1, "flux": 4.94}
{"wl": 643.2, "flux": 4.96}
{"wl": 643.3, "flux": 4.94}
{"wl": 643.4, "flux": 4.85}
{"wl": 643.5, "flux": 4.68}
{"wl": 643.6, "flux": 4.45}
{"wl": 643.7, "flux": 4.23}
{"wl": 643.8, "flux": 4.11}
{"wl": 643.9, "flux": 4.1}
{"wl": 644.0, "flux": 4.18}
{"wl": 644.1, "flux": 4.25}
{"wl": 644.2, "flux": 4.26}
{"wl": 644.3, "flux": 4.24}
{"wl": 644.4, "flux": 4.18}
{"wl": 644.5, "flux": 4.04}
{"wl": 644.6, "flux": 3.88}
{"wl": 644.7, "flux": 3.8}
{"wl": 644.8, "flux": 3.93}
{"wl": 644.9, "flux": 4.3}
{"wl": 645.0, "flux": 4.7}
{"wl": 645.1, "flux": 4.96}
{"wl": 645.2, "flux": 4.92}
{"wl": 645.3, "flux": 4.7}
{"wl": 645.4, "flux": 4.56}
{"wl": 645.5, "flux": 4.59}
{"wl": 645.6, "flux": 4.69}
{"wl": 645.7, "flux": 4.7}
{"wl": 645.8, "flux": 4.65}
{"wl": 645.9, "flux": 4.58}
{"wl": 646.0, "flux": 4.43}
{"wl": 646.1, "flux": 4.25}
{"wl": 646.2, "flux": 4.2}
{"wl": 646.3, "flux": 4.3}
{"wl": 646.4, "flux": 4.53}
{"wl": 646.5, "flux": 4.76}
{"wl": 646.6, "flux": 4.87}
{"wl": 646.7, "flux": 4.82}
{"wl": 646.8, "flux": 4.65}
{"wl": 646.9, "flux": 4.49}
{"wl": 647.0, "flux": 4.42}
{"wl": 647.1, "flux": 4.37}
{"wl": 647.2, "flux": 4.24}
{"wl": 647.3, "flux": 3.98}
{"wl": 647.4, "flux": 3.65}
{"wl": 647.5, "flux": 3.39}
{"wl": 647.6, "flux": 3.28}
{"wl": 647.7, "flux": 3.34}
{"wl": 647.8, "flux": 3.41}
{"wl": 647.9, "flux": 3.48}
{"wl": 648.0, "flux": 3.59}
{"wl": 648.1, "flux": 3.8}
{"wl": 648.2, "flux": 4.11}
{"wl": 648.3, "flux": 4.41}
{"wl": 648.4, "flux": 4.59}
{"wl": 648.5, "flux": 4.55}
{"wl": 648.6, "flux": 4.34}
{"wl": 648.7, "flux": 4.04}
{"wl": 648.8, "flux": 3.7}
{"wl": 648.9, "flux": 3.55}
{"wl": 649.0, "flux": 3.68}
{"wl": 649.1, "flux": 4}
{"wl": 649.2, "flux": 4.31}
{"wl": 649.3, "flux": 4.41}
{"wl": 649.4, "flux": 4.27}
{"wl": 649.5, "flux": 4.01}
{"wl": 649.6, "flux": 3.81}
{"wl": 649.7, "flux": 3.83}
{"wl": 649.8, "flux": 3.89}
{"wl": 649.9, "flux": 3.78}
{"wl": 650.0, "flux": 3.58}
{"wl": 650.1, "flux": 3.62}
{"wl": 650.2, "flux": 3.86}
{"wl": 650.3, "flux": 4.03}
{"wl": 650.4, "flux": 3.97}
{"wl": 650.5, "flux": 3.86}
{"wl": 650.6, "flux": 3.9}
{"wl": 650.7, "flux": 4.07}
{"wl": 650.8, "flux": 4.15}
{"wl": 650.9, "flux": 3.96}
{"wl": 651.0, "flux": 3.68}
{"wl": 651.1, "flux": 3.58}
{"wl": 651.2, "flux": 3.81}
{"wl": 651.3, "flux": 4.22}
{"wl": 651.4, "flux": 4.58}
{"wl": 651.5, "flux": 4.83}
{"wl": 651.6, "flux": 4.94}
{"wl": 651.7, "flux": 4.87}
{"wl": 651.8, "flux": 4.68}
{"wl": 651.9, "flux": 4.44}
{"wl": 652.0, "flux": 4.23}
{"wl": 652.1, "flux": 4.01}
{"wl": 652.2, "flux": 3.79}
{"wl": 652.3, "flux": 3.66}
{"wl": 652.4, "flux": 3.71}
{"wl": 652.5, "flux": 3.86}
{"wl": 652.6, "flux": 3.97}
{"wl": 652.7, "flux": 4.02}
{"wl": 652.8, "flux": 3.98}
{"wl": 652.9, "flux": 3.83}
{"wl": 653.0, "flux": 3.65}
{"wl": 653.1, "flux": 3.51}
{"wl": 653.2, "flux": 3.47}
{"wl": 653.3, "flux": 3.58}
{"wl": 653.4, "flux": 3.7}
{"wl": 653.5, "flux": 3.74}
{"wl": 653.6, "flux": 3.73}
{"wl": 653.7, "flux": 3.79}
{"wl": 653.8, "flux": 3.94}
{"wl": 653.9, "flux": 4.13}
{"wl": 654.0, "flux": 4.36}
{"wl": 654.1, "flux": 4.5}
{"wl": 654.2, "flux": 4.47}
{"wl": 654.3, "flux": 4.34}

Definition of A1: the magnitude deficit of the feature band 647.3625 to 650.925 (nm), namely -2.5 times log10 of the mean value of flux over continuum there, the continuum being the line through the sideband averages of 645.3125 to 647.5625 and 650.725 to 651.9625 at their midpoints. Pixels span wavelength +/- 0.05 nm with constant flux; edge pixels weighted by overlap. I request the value 0.12 mag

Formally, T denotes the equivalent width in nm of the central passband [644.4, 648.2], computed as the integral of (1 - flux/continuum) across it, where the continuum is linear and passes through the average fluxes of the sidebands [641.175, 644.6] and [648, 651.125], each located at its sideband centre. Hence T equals -0.12 nm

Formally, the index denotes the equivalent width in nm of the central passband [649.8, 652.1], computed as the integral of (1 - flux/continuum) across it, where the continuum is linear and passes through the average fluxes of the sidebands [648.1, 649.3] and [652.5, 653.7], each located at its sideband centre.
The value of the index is -0.110 nm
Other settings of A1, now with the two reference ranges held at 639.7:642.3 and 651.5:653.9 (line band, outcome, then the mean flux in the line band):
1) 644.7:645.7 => -0.21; 4.56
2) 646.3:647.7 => -0.12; 4.23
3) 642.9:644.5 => -0.21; 4.48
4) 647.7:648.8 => -0.04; 3.99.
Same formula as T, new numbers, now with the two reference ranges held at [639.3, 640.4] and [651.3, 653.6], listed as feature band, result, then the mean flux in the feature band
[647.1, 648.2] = 0.09 nm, 3.67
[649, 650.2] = 0.02 nm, 3.94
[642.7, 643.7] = -0.20 nm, 4.77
